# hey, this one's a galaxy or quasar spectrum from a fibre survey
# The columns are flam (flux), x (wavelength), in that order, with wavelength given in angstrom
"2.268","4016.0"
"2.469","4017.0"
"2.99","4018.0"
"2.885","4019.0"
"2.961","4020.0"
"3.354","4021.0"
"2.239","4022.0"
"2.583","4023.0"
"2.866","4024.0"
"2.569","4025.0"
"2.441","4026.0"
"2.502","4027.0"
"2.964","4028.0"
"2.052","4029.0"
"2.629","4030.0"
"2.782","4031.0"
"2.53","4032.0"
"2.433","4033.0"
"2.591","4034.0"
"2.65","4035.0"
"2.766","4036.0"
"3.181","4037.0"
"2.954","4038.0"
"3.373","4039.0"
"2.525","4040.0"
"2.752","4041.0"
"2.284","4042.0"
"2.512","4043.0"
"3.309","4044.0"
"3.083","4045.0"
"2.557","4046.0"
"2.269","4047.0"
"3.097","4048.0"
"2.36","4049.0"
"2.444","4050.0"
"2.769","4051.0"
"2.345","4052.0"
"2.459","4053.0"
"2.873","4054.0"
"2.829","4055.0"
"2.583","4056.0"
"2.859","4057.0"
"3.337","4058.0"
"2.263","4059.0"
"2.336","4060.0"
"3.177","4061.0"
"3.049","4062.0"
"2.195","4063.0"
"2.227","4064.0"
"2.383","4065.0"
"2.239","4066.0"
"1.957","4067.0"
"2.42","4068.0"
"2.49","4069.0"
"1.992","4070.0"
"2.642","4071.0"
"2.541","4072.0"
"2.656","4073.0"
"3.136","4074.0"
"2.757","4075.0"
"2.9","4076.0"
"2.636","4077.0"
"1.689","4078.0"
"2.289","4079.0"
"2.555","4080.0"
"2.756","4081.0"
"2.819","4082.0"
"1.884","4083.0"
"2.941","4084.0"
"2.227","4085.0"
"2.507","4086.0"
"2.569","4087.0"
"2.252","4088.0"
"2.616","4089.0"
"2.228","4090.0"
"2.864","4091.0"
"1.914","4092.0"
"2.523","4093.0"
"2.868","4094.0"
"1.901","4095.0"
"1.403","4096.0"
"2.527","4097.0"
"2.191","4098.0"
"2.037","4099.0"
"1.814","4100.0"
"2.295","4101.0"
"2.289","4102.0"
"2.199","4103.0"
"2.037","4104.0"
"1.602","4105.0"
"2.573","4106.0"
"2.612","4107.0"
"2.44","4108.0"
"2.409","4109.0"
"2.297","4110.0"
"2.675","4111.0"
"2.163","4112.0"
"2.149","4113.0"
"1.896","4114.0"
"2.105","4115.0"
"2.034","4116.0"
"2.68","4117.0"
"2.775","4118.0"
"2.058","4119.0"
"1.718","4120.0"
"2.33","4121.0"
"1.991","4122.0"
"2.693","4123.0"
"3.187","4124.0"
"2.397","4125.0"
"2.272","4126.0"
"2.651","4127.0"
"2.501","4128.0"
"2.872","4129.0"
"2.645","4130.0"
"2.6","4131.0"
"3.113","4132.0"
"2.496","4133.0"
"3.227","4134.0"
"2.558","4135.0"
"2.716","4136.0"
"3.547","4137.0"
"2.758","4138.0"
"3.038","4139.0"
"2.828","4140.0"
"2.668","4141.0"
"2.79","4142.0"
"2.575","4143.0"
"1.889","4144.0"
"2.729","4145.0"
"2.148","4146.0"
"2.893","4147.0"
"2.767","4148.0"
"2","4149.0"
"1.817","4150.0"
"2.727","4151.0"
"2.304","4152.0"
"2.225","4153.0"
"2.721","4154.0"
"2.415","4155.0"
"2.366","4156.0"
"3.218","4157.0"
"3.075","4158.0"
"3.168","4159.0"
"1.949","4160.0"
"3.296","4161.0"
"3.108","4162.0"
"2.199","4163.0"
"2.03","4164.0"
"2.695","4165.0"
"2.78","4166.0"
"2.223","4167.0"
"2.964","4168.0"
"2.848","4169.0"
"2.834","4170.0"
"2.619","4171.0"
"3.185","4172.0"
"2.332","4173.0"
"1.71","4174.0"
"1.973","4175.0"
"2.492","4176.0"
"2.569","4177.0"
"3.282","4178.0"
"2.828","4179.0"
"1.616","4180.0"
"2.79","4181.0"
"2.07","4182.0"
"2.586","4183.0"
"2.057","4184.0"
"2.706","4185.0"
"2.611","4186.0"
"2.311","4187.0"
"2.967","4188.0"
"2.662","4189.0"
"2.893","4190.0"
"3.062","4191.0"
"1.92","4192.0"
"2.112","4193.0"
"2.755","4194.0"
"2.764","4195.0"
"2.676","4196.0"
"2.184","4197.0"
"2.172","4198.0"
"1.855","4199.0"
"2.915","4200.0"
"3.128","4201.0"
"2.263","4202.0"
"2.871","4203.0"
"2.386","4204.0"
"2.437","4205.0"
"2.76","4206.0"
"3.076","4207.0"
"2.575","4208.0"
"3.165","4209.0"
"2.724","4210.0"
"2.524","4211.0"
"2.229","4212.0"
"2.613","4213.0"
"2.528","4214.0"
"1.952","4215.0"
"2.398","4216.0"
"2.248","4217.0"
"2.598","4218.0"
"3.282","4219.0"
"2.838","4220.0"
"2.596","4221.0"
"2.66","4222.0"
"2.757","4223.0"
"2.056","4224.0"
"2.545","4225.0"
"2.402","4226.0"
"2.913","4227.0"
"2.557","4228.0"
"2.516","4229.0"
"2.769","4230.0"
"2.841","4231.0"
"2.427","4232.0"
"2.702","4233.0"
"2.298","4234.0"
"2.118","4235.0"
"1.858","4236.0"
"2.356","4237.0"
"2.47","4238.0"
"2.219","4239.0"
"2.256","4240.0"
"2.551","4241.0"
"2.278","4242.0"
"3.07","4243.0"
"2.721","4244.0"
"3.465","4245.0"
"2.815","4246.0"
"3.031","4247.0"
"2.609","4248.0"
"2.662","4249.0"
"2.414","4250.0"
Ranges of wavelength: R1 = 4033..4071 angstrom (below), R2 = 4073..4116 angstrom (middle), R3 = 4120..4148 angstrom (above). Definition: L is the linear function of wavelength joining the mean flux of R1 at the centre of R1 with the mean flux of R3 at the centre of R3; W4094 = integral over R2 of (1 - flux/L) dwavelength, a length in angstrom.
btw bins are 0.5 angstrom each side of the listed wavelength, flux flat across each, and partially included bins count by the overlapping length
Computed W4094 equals 4.8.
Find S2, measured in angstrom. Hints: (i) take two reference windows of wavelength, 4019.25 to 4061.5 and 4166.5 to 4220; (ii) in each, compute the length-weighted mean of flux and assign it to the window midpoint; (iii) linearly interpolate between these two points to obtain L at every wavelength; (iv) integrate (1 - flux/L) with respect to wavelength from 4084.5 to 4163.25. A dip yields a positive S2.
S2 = 4.58 angstrom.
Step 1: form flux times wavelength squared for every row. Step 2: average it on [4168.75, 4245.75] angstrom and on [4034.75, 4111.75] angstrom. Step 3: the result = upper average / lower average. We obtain 1.1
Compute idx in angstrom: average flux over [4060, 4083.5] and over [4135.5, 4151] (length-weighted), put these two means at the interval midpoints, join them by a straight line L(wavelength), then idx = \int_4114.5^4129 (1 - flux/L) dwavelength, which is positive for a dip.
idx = 0.99 angstrom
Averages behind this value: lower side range 2.49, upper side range 2.61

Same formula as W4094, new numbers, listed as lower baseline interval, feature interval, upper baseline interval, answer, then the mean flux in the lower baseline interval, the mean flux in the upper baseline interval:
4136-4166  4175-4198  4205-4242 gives 0.5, 2.62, 2.53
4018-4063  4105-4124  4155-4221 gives 2.4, 2.71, 2.58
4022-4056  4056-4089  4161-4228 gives 1.5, 2.67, 2.56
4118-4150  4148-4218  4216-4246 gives 0.9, 2.59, 2.57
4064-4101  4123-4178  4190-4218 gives -3.6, 2.39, 2.54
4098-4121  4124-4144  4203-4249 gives -3.8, 2.22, 2.59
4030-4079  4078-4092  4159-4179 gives 0.9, 2.63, 2.6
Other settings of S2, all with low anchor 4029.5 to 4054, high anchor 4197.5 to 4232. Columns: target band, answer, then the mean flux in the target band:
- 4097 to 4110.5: 2.2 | 2.23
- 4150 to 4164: 0.0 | 2.62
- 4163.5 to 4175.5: 0.5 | 2.52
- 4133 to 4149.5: -0.3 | 2.69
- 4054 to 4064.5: 0.0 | 2.69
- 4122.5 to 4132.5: -0.2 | 2.69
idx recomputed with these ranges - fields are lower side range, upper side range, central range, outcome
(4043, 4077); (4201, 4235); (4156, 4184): 0.1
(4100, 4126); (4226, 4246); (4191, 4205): -0.1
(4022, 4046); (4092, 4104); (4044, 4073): -0.9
